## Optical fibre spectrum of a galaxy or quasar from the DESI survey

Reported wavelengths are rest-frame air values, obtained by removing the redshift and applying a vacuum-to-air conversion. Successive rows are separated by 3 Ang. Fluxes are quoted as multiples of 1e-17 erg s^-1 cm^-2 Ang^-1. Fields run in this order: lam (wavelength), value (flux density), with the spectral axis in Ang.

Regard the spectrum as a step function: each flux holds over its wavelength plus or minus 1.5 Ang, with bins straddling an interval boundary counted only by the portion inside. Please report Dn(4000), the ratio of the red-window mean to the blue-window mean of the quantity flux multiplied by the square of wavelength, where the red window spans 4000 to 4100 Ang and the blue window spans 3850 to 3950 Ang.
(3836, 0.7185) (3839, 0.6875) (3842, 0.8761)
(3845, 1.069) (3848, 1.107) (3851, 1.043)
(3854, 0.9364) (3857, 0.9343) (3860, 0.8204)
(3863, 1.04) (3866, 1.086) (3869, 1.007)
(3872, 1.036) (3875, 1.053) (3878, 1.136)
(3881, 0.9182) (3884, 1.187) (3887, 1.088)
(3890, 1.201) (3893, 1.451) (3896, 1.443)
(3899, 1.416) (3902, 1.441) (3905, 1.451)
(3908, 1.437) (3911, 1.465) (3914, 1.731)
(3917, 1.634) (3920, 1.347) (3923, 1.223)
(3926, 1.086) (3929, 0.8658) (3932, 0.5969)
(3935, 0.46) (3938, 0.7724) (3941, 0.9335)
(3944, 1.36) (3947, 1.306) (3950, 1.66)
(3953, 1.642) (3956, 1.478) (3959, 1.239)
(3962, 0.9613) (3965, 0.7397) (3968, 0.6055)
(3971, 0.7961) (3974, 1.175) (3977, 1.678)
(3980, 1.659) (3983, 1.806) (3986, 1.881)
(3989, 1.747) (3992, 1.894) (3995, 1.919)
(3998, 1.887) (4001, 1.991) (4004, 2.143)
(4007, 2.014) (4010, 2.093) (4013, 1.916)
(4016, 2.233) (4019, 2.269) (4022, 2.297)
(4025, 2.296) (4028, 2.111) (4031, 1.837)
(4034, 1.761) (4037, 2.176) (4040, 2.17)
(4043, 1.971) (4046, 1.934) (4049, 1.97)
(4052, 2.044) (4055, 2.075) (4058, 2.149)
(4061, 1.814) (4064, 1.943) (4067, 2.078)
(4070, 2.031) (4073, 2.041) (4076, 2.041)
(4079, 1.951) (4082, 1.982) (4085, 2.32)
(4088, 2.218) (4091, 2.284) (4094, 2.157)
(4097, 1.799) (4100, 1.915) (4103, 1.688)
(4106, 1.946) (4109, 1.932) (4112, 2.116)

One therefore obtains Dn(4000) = 1.92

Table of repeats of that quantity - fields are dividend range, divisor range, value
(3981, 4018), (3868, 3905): 1.71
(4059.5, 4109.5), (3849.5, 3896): 2.08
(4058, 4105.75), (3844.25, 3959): 1.87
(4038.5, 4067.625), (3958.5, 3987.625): 1.66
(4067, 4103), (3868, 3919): 1.73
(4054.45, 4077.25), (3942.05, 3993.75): 1.53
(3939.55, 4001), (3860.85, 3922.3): 1.17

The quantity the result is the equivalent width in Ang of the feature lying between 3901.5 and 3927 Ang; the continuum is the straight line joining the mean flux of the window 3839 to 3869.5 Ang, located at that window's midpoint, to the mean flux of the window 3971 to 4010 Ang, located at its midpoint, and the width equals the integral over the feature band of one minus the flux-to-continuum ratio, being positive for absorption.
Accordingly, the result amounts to -1.93 Ang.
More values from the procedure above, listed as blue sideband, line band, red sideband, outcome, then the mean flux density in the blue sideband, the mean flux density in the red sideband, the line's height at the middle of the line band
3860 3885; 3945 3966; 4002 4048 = 3.9 Ang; 1.04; 2.08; 1.61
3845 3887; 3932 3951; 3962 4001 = 4.3 Ang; 1.03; 1.48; 1.32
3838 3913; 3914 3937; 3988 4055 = 5.8 Ang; 1.14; 2.03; 1.45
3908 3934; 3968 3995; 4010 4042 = 3.2 Ang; 1.24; 2.1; 1.74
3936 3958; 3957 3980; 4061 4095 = 5.5 Ang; 1.29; 2.08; 1.42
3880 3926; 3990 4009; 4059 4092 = -2.4 Ang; 1.36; 2.06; 1.75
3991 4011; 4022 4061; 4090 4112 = -1.2 Ang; 1.99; 1.96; 1.98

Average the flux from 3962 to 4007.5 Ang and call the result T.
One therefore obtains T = 1.57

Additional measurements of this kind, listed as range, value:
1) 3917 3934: 1.06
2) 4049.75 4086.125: 2.03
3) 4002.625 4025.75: 2.15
